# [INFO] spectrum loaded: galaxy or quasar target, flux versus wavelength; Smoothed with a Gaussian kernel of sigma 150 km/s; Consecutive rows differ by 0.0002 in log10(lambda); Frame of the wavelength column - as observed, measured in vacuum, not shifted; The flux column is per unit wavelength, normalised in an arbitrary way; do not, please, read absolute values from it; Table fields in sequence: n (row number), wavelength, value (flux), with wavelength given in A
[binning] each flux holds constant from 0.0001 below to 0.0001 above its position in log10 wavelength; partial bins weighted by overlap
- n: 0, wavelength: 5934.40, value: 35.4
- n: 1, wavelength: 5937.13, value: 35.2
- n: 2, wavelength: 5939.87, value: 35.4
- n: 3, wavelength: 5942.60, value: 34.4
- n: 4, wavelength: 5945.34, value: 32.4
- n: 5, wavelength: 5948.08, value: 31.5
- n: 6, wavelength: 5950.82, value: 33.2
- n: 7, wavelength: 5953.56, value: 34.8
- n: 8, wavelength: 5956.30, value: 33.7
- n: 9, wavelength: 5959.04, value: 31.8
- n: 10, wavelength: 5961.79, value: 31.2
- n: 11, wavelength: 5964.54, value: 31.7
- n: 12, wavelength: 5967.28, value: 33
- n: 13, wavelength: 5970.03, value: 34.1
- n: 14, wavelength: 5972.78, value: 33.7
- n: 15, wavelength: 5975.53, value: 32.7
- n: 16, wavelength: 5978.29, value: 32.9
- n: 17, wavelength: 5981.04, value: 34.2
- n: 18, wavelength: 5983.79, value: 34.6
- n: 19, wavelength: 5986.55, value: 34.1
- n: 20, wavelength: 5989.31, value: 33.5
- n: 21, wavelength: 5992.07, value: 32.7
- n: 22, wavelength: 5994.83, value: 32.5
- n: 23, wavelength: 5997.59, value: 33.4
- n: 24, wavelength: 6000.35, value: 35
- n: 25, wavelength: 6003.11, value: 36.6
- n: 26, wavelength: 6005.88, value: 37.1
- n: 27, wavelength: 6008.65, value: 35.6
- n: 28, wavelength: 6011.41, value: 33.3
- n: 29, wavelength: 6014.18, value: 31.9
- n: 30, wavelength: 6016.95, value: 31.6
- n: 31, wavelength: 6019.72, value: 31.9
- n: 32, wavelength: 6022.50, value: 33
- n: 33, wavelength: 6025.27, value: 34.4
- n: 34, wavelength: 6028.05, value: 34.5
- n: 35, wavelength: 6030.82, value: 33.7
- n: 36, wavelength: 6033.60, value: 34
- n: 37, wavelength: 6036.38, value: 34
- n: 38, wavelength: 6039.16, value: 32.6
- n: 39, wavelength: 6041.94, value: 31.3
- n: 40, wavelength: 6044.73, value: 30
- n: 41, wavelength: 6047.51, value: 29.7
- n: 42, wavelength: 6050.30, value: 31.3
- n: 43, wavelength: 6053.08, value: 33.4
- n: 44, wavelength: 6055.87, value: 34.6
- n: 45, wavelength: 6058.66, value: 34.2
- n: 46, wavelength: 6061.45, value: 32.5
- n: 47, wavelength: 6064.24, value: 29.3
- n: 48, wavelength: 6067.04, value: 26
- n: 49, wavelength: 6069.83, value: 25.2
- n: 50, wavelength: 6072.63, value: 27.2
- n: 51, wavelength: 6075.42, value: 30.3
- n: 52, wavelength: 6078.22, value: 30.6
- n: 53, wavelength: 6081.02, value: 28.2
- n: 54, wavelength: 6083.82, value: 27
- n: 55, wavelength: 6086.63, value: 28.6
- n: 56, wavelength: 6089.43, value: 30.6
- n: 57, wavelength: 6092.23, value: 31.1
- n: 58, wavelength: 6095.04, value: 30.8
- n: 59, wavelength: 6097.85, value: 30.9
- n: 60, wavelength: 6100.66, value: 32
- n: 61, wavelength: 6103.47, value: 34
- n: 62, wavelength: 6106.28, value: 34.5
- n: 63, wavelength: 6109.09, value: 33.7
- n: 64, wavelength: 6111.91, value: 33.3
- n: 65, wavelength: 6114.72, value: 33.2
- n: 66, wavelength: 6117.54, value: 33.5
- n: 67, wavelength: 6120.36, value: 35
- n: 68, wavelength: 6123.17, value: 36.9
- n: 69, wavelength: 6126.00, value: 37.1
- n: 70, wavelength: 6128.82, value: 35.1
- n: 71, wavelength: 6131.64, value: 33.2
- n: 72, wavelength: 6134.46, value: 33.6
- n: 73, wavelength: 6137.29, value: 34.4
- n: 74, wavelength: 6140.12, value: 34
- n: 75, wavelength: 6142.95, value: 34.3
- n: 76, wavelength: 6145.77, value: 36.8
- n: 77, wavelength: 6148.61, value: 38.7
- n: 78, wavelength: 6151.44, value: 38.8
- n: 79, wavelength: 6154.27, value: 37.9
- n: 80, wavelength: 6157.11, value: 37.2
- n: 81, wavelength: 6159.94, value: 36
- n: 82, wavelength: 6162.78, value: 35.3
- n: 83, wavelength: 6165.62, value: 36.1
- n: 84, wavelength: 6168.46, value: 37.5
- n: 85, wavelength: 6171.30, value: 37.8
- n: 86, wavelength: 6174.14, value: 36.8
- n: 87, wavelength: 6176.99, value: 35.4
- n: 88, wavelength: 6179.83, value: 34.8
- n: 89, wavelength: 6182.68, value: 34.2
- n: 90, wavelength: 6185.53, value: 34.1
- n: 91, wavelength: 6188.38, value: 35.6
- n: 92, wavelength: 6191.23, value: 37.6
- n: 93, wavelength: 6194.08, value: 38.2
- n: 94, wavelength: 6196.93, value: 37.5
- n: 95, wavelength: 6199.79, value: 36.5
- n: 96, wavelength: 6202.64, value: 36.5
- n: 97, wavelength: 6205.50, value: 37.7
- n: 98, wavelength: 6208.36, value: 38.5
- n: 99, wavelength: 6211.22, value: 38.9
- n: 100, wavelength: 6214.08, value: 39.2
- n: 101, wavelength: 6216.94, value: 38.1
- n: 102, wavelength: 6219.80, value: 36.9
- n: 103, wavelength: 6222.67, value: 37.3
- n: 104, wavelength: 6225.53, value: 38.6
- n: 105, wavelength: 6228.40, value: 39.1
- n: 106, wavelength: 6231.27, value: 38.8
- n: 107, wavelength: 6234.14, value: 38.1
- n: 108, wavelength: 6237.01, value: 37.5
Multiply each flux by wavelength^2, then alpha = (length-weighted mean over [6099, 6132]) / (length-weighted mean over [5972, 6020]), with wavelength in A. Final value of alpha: 1.06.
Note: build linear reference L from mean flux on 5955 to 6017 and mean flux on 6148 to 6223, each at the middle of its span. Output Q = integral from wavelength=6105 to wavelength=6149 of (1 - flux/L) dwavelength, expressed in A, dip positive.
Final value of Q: 1.5 A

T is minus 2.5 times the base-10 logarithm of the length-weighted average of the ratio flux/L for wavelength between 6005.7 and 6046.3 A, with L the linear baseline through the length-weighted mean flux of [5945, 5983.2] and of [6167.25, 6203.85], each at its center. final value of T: 0.03 mag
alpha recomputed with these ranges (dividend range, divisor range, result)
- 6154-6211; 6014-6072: 1.20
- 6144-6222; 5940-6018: 1.18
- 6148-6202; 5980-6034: 1.14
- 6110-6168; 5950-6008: 1.11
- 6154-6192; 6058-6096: 1.27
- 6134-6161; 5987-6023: 1.13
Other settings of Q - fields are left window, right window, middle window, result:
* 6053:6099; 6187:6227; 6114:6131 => -1.3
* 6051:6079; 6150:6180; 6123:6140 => -0.1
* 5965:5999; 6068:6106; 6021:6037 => -1.1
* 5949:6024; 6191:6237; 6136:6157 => 0.1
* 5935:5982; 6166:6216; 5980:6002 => 0.0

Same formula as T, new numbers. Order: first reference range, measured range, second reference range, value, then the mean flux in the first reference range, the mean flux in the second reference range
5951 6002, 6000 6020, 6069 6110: -0.06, 33.3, 30.3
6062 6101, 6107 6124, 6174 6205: -0.10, 29.1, 36.1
